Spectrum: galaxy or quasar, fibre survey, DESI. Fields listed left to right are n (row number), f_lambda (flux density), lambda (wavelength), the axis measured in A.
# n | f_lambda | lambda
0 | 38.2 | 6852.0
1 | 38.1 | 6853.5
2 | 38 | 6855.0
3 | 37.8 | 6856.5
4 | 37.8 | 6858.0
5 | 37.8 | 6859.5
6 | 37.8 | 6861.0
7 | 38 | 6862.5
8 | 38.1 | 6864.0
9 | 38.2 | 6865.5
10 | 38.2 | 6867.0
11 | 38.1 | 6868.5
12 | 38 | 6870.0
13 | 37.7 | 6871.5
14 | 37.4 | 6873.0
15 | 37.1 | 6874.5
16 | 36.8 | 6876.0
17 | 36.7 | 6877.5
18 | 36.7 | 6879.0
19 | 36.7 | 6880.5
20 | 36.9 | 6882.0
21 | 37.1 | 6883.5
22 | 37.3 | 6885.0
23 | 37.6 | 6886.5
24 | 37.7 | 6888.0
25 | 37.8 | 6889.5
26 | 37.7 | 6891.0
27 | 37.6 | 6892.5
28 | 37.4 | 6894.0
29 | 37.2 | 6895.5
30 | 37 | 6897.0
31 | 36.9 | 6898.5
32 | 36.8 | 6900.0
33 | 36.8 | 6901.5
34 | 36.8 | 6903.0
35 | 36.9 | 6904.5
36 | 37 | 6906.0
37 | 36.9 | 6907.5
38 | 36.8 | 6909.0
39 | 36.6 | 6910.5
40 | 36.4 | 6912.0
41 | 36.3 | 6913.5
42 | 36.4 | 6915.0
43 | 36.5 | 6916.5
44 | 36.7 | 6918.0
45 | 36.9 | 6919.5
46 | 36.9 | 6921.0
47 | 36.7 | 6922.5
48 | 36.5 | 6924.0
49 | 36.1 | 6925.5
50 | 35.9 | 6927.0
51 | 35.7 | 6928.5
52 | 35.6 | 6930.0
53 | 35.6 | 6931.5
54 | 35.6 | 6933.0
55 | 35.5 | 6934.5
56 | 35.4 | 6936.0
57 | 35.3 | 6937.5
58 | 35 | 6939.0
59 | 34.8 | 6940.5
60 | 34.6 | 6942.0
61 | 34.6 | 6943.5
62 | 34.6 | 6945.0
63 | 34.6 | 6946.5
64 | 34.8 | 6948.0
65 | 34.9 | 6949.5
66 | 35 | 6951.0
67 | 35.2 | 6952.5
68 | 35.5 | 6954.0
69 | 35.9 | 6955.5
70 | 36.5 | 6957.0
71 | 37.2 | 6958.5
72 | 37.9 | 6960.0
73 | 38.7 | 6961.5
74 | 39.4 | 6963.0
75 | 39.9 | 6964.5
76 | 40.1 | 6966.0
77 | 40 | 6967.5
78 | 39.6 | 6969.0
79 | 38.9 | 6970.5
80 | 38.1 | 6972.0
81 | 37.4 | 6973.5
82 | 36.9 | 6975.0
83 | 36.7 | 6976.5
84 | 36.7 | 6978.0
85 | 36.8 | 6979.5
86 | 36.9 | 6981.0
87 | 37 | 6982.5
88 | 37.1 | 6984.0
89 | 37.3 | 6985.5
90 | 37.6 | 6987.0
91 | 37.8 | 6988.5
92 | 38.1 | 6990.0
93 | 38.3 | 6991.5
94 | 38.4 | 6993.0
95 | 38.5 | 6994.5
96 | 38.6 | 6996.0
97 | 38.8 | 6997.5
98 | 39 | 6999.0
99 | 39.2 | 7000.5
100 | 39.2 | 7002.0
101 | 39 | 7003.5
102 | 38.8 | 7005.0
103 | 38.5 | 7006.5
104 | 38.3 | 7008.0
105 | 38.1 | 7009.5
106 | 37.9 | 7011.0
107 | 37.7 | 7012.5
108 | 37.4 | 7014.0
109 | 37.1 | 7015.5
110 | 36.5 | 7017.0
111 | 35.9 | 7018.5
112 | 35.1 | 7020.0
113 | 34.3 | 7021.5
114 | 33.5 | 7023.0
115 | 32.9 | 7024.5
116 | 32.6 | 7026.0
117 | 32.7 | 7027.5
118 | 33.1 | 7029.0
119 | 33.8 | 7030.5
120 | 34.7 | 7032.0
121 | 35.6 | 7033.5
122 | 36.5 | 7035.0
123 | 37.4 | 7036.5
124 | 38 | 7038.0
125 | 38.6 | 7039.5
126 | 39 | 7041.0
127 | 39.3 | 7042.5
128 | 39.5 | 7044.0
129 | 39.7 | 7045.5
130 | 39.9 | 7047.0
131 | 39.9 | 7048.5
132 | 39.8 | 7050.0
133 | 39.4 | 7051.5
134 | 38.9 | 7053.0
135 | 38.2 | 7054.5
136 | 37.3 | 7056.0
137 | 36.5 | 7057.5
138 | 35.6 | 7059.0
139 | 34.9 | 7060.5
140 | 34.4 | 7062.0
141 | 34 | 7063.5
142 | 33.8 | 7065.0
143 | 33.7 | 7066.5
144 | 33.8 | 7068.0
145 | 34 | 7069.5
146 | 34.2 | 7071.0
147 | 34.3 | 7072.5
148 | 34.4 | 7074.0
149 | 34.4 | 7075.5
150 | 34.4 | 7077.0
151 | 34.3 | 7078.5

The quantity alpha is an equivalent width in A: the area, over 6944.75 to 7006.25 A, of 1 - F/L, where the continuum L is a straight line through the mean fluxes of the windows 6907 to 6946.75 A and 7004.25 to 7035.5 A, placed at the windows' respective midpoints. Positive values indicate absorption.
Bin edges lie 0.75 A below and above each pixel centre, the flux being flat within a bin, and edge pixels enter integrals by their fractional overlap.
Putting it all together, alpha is -3.1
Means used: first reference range 35.9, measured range 37.6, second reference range 35.8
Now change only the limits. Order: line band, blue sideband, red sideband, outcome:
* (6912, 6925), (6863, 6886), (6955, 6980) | 0.39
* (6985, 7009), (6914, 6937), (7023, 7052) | -1.23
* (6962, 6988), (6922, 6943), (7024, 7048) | -1.49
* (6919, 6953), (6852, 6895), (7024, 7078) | 1.47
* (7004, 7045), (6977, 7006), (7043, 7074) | 0.96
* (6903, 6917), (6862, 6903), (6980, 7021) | 0.31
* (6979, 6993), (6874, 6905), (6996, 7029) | -0.26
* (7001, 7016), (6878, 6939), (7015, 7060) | -0.63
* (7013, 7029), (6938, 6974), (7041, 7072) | 0.90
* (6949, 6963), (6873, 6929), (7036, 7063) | 0.31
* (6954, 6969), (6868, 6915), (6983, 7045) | -0.50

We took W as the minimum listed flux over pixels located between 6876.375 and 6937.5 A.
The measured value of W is 35.3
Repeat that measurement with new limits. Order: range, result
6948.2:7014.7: 34.9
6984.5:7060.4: 32.6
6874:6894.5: 36.7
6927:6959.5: 34.6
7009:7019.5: 35.9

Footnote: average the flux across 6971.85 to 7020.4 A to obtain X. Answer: 37.7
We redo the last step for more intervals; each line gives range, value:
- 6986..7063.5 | 37.2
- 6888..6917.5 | 37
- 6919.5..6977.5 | 36.5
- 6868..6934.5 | 36.8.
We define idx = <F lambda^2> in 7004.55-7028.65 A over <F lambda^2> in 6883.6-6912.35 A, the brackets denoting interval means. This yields 1.00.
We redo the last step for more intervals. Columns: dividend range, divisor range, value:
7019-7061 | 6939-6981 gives 1.02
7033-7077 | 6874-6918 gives 1.04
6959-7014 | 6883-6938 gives 1.07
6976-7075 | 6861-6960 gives 1.04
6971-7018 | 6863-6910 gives 1.05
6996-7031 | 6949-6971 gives 0.99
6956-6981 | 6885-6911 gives 1.05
